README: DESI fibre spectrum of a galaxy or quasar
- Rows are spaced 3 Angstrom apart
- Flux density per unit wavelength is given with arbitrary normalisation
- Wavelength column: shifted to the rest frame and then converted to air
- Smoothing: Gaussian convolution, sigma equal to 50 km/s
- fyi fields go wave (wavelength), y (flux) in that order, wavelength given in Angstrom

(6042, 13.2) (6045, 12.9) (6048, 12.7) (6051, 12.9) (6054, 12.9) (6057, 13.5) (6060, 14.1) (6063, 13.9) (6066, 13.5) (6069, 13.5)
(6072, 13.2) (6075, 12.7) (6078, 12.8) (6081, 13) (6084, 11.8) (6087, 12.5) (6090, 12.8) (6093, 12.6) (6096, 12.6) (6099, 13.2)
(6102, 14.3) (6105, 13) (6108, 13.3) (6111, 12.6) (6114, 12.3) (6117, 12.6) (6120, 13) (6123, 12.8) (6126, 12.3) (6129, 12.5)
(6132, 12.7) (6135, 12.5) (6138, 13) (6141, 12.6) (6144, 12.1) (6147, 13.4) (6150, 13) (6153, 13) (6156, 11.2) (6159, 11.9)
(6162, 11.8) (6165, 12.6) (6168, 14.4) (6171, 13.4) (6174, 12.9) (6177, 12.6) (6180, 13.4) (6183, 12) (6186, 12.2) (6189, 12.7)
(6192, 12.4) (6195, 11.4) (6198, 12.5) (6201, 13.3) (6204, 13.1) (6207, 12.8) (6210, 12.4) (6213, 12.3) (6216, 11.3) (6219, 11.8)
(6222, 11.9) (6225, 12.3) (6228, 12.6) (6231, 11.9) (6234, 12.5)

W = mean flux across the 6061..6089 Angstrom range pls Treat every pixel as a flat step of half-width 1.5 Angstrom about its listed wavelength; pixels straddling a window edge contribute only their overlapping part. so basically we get 13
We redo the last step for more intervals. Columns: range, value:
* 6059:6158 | 12.8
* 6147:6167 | 12.4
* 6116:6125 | 12.8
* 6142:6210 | 12.6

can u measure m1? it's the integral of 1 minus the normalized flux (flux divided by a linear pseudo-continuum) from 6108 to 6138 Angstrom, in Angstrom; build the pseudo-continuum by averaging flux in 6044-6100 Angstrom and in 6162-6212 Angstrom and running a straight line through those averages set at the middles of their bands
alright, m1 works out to 0.5 Angstrom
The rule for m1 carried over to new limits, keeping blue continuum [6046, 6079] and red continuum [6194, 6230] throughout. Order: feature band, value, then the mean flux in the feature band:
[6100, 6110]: -0.38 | 13.5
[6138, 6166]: 0.58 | 12.4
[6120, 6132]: 0.22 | 12.6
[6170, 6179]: -0.30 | 13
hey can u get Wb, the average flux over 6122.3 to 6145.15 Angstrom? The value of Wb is 12.6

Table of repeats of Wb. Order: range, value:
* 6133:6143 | 12.7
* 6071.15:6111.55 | 12.9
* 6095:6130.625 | 12.9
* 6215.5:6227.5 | 11.9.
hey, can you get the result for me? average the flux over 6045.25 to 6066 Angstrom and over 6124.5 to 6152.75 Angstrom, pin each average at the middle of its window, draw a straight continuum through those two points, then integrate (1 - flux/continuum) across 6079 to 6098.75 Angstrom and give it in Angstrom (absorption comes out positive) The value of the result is 0.7 Angstrom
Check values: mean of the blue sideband 13.3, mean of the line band 12.6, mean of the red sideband 12.7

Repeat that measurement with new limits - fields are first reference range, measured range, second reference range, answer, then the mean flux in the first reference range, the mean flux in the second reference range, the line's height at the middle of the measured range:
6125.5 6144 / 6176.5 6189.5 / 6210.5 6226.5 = -0.4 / 12.6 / 12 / 12.2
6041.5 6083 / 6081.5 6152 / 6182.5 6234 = 0.5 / 13.2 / 12.3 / 12.9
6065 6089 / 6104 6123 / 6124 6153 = 0.0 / 12.9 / 12.7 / 12.8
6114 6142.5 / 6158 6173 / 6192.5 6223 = -0.5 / 12.6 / 12.3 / 12.5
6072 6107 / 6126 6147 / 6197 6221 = 0.1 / 12.9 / 12.4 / 12.7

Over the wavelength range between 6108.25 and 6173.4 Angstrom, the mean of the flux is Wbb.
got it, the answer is 12.7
